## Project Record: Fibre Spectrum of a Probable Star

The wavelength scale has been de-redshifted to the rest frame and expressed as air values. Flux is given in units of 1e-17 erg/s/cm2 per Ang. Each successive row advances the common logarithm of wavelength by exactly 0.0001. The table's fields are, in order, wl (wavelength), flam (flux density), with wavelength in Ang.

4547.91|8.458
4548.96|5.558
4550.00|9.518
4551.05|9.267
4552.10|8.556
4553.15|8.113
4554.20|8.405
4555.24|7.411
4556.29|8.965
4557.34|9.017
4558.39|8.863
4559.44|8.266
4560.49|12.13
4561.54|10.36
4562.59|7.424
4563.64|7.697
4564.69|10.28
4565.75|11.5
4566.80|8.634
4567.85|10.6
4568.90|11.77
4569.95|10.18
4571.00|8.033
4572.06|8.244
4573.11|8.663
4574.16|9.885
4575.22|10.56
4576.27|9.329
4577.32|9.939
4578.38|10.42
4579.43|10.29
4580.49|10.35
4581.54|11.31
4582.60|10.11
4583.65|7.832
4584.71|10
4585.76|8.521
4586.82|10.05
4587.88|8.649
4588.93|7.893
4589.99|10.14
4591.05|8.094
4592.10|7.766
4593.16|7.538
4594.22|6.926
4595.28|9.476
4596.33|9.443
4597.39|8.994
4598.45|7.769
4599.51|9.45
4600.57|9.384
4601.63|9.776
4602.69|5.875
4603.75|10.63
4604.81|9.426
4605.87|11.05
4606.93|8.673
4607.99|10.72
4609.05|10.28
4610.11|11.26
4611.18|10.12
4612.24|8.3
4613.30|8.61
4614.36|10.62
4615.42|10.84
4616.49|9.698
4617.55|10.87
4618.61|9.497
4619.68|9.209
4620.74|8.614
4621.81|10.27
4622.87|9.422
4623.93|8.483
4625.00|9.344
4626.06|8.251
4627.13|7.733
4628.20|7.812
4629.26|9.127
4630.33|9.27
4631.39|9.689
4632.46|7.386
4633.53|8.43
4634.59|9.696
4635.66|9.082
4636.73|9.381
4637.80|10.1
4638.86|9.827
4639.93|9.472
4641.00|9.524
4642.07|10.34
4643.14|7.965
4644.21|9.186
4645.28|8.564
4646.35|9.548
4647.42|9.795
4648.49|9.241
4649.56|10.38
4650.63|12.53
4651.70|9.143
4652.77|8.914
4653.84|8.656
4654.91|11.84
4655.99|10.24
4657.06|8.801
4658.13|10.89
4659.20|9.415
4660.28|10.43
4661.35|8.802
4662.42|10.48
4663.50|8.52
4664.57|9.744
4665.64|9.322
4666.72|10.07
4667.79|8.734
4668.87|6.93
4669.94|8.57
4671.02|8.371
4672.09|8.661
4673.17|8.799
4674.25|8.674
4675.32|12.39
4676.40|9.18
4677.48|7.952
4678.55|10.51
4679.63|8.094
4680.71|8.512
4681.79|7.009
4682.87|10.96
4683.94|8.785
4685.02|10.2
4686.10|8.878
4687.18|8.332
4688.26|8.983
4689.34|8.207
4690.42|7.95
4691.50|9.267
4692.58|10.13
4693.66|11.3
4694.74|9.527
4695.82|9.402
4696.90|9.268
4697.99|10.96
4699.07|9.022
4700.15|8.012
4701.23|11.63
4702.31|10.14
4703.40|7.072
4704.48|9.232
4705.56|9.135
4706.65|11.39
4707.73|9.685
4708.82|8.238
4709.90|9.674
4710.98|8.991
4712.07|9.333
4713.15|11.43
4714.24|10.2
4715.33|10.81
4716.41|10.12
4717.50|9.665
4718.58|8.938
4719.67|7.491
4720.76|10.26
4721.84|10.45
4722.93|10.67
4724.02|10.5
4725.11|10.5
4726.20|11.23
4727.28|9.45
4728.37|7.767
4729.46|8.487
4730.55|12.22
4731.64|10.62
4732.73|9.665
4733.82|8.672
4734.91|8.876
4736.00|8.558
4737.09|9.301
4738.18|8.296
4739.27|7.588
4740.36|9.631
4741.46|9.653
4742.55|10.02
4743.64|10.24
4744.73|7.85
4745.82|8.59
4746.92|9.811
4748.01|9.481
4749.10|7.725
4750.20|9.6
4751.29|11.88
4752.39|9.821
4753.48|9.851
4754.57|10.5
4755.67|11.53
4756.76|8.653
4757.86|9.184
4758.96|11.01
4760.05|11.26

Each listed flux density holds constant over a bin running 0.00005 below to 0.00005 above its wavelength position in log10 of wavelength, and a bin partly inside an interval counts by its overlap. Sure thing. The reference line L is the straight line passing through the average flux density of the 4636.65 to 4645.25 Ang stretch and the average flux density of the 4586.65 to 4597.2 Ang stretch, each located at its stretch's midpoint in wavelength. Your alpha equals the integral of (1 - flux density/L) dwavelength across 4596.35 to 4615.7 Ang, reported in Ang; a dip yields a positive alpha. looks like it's -1.6 Ang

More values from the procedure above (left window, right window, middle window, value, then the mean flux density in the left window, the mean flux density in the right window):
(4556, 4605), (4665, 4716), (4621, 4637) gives 0.7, 9.29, 9.32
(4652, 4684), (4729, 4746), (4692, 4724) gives -1.6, 9.28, 9.29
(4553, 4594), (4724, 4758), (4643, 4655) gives -0.3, 9.31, 9.54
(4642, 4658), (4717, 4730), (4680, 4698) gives 0.8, 9.69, 9.62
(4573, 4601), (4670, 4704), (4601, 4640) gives -0.6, 9.22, 9.22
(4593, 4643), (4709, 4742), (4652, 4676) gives 0.0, 9.27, 9.62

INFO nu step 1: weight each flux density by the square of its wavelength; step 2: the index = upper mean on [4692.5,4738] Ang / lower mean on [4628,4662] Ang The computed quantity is 1.05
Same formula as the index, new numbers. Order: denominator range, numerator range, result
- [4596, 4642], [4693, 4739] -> 1.08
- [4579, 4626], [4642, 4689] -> 1.03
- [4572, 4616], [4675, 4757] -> 1.07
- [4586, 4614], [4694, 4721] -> 1.10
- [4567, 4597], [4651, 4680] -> 1.04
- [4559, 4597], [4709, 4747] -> 1.09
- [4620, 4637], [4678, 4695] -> 1.06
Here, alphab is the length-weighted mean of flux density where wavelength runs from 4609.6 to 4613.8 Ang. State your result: 9.56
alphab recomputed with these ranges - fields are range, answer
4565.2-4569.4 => 10.6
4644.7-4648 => 9.3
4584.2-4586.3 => 9.27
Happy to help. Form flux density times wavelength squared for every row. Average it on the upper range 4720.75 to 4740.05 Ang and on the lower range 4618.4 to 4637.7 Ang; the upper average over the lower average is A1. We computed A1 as 1.12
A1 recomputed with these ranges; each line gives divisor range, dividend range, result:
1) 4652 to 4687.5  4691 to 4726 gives 1.07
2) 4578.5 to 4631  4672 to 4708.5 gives 1.04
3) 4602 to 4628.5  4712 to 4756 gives 1.08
